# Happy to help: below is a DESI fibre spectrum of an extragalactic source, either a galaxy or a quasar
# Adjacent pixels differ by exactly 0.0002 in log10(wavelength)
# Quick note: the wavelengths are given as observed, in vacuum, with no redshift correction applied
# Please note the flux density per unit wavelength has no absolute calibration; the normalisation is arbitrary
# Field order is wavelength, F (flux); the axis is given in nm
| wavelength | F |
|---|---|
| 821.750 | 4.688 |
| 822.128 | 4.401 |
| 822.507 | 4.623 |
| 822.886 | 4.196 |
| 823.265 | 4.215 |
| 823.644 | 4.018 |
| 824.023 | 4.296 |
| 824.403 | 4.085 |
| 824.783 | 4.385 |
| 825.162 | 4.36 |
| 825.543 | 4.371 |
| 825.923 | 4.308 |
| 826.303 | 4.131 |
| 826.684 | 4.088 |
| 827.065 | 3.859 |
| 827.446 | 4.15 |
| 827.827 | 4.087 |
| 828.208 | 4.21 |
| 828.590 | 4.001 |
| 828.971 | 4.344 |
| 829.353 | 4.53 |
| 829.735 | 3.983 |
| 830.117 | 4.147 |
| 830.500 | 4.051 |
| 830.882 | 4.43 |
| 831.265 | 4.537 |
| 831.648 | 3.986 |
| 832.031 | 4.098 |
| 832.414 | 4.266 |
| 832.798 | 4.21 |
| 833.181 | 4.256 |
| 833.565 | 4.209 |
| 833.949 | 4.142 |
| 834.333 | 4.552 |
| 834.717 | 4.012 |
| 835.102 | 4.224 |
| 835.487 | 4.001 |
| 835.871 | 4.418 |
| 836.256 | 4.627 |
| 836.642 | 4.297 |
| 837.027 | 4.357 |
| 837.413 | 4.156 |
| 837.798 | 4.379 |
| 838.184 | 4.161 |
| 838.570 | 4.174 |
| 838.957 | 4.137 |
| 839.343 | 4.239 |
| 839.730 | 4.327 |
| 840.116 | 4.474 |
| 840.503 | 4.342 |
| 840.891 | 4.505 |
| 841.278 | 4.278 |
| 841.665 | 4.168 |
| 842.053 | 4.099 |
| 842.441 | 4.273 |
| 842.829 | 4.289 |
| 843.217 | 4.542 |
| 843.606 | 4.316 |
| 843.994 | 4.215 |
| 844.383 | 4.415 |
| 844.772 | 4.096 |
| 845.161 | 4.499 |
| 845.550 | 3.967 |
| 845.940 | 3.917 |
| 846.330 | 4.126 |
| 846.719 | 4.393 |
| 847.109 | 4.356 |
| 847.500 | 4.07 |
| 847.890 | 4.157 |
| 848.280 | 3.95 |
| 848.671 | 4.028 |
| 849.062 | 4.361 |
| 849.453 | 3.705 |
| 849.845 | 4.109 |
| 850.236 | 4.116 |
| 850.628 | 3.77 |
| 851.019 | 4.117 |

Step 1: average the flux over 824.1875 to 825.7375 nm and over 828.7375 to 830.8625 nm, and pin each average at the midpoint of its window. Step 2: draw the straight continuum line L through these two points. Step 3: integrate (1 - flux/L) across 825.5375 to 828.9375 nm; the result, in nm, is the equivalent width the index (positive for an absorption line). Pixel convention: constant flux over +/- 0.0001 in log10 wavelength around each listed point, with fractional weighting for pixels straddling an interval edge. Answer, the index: 0.11 nm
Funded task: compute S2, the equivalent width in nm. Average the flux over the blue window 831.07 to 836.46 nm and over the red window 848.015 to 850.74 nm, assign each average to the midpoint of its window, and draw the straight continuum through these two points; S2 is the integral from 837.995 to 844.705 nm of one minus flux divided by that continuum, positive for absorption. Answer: -0.24 nm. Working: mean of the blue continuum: 4.25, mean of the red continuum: 4.02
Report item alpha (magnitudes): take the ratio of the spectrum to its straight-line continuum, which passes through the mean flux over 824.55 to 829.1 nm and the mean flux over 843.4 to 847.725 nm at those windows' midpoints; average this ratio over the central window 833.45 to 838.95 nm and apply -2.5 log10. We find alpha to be -0.02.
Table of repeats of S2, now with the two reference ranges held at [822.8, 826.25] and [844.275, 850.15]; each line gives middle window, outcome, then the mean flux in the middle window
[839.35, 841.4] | -0.101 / 4.38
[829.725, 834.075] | 0.009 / 4.2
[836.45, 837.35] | -0.025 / 4.3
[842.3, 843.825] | -0.072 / 4.36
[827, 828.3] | 0.044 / 4.09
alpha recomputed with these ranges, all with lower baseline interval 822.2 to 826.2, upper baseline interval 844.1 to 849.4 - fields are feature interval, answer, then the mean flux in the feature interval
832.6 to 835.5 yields 0.006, 4.21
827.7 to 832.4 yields 0.013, 4.2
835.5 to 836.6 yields -0.046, 4.41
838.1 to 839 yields 0.014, 4.16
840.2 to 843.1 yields -0.025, 4.29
